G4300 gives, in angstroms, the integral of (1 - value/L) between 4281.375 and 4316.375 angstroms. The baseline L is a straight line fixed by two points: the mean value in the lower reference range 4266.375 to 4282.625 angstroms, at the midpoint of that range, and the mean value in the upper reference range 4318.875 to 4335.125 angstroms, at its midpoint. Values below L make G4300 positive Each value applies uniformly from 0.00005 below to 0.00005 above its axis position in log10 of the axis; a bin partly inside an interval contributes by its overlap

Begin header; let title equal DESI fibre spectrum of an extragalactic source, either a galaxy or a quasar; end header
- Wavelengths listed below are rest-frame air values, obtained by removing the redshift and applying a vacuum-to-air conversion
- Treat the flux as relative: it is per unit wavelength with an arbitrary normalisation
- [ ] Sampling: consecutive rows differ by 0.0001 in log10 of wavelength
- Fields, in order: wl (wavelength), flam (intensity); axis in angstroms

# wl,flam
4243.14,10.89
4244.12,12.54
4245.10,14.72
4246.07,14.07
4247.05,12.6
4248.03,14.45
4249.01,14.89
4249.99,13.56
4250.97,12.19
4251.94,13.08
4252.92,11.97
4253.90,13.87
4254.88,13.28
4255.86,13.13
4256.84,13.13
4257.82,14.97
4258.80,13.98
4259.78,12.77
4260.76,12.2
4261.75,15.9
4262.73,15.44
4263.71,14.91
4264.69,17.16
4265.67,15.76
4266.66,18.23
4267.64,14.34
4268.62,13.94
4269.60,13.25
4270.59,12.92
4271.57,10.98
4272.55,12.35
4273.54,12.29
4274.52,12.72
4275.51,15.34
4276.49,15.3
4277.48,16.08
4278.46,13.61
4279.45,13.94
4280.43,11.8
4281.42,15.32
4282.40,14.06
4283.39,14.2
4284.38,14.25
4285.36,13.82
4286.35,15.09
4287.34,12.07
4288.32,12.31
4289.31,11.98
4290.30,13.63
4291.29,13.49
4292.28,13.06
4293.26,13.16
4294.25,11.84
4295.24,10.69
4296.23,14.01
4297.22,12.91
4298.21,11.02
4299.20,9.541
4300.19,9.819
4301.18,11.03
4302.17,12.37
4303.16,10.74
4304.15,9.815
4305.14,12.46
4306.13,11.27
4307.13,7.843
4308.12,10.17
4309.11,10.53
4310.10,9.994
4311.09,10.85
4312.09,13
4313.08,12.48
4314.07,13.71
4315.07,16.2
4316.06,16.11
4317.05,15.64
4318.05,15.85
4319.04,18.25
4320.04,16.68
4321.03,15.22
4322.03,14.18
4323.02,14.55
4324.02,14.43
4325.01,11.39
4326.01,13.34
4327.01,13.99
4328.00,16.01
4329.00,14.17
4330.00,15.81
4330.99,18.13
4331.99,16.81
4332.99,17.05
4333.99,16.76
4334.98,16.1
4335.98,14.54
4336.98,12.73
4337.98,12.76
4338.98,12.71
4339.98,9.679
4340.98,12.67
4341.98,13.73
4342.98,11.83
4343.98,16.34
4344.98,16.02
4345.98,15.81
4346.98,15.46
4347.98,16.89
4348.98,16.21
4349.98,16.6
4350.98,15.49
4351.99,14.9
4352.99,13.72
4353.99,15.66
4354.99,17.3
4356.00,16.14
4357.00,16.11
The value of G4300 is 5.4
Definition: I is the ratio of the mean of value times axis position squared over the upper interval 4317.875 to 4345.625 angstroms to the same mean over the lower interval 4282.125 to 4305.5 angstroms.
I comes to 1.21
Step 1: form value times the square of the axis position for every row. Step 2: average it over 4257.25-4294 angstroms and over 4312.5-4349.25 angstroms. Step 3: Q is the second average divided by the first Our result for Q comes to 1.1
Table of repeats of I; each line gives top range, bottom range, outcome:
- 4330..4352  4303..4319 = 1.22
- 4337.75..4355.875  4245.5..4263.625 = 1.12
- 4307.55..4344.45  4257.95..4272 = 1.01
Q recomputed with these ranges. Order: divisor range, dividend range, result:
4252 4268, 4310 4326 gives 1.02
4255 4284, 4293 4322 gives 0.90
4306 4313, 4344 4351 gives 1.55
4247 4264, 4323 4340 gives 1.11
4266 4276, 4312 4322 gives 1.15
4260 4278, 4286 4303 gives 0.86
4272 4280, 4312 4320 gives 1.12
